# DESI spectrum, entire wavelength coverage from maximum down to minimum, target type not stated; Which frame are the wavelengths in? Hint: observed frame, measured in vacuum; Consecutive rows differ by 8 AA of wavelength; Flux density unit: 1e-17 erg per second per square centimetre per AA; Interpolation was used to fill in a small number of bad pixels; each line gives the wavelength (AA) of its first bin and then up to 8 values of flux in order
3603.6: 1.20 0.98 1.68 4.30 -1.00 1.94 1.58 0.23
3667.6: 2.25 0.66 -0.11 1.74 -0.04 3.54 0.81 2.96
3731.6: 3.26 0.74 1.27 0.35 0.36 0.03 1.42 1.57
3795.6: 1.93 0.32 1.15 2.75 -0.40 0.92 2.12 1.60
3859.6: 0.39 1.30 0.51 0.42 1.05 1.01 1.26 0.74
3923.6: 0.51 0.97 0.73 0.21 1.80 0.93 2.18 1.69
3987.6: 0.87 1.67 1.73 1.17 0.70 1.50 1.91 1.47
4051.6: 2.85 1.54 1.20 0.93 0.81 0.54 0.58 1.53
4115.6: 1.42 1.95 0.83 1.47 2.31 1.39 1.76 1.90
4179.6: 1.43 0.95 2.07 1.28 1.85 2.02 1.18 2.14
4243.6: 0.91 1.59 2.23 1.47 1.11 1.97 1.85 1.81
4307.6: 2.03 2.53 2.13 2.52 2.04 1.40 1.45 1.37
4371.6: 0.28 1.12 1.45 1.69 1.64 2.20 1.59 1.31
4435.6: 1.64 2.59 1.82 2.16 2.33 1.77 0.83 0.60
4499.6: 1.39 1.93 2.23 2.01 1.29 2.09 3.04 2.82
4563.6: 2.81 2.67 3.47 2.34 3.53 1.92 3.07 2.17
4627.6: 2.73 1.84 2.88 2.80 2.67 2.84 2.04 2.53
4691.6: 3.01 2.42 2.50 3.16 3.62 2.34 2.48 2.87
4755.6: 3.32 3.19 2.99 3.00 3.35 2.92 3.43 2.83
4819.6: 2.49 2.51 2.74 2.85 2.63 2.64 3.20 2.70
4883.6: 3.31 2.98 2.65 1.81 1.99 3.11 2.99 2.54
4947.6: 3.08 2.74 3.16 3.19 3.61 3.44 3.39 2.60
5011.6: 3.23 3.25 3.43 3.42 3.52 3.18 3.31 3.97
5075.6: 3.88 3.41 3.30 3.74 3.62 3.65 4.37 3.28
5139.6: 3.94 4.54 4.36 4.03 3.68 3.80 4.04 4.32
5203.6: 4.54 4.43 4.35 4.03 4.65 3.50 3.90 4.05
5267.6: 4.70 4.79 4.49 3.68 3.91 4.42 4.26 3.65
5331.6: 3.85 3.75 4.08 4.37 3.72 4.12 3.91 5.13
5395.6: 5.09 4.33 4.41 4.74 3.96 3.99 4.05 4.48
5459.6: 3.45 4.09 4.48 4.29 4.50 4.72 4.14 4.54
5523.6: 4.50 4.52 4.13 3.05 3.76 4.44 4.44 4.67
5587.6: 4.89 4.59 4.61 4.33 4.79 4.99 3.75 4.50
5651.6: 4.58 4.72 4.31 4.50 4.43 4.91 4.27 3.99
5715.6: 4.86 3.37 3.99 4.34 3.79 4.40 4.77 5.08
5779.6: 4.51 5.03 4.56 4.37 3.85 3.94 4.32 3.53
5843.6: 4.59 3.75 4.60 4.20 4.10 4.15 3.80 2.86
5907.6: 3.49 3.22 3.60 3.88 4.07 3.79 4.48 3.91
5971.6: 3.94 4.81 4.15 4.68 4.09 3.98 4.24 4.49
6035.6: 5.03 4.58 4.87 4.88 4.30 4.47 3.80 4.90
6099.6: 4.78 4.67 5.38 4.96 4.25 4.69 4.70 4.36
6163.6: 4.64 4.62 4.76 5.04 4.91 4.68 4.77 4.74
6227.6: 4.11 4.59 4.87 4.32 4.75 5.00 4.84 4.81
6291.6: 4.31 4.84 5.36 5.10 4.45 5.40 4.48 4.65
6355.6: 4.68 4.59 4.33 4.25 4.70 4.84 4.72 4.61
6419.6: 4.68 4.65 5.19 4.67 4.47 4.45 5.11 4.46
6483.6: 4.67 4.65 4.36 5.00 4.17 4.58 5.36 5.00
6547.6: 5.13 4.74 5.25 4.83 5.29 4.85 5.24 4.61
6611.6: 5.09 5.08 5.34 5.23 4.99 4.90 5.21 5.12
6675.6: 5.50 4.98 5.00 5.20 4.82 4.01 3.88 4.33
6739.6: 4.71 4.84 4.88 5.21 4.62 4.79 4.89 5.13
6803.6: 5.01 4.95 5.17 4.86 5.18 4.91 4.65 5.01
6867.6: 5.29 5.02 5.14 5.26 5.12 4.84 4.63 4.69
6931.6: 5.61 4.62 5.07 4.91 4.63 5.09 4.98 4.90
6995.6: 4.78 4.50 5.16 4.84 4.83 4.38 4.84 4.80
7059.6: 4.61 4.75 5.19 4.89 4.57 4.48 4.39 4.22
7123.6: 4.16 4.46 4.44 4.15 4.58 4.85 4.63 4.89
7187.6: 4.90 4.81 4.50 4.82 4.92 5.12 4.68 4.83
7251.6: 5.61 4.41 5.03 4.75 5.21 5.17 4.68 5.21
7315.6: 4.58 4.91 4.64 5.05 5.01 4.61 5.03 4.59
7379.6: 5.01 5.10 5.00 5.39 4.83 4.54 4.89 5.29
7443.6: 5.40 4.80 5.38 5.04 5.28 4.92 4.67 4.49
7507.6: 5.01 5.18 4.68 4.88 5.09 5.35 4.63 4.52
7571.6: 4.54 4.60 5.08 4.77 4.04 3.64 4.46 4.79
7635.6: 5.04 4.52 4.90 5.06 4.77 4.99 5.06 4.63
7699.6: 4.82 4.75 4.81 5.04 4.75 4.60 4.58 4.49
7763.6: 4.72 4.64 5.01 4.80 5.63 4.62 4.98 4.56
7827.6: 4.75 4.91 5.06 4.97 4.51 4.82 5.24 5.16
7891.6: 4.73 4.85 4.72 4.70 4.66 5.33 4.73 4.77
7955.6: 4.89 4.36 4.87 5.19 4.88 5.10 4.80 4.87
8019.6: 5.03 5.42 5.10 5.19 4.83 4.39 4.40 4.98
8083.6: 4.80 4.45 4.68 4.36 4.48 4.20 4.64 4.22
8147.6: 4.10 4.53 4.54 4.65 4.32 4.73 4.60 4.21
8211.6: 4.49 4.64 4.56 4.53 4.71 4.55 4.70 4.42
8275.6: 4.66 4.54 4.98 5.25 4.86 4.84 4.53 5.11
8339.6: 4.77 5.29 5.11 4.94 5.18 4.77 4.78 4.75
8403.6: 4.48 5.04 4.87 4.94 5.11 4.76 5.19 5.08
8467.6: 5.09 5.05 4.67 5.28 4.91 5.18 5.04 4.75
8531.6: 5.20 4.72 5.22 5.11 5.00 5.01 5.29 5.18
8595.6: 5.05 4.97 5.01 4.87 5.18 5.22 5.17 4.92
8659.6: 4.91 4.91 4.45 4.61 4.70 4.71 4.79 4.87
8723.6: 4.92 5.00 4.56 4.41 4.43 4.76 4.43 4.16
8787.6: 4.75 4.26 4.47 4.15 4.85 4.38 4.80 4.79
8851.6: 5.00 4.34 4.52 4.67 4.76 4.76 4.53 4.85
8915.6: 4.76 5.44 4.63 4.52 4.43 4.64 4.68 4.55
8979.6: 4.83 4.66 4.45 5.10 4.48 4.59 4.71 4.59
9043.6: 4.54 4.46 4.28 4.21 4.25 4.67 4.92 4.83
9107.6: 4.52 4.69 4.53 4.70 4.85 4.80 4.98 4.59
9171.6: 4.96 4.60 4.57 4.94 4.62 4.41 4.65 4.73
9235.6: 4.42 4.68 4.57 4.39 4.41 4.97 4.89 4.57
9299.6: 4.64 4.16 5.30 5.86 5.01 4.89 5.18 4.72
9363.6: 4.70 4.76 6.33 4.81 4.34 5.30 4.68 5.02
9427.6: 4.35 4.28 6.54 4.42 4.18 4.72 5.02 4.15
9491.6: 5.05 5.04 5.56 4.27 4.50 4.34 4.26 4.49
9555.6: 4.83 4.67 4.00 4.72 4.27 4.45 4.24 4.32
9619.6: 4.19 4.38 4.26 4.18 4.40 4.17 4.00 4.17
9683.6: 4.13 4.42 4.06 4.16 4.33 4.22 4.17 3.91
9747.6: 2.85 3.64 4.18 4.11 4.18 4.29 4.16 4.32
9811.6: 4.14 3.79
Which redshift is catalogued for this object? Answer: 0.141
